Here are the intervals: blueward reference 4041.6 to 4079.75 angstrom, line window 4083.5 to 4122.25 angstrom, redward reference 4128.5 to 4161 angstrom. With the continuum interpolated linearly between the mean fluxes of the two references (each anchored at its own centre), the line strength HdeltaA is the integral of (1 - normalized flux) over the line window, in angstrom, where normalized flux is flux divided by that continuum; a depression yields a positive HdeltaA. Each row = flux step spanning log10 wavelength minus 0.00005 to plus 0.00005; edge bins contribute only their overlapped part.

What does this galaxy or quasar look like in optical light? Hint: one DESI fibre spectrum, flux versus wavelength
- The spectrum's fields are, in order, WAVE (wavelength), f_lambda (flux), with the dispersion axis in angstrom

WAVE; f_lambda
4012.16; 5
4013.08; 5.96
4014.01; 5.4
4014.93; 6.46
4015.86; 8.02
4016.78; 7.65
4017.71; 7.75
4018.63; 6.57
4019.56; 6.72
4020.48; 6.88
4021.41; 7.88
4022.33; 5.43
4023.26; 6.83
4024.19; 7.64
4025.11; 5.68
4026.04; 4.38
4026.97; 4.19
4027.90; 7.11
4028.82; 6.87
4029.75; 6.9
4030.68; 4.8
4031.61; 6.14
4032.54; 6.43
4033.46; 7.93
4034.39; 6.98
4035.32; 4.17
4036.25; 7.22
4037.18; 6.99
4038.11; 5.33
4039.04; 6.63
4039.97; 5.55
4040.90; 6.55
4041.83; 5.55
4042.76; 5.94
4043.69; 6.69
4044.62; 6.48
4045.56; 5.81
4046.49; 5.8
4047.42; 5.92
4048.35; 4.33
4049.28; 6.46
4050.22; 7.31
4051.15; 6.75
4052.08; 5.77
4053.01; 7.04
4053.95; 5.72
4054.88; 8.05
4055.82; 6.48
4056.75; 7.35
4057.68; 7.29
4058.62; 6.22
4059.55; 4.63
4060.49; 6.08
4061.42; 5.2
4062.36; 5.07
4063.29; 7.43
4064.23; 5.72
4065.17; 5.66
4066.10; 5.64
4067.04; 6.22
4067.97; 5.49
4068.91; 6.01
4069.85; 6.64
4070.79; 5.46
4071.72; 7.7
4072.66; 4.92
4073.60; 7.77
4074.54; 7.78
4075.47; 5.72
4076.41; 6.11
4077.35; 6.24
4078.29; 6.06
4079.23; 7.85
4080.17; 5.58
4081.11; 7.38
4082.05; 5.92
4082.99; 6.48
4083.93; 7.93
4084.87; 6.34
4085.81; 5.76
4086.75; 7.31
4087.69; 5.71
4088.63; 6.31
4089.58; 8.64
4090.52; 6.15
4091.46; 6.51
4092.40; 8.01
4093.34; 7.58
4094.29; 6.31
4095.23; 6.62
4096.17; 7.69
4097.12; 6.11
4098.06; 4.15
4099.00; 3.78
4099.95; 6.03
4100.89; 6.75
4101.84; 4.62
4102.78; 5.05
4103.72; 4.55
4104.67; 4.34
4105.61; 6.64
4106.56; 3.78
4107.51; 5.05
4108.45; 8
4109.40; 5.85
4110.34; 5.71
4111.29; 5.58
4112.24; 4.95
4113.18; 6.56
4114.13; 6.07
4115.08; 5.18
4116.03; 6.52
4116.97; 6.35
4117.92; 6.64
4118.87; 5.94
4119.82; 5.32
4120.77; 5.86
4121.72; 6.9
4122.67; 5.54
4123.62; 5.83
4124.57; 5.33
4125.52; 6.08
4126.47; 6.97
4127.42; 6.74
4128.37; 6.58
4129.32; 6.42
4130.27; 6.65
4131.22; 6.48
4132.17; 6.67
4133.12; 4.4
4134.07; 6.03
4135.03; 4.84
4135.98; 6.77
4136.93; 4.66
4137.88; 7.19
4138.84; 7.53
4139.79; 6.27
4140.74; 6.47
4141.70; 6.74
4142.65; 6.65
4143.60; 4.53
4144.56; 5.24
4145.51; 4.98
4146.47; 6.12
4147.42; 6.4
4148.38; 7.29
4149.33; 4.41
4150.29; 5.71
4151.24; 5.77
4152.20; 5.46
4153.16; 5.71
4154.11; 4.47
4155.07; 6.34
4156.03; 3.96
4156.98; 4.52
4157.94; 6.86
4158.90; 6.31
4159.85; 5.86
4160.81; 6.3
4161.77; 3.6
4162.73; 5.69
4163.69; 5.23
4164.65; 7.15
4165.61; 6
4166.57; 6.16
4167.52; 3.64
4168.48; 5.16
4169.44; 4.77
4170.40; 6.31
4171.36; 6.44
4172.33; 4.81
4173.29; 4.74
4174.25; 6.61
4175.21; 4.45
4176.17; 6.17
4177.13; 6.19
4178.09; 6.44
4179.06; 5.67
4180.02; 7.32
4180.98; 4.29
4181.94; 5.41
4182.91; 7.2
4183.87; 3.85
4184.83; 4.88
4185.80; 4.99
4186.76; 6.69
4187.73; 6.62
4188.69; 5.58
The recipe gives 0.0 angstrom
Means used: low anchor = 6.26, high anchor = 5.89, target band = 6.07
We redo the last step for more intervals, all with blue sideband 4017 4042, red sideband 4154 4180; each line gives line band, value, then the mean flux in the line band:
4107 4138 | -1.02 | 6.04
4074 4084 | -0.84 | 6.6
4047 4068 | 0.08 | 6.18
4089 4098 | -1.38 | 6.92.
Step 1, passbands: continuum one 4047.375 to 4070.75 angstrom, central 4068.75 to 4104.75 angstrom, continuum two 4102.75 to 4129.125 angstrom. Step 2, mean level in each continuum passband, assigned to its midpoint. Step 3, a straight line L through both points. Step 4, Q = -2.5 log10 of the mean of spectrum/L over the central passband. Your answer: -0.05 mag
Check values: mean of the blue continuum 6.17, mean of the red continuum 5.87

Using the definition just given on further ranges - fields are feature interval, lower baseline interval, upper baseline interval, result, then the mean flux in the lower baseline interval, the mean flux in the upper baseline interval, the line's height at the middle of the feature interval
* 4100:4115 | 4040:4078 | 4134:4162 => 0.08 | 6.22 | 5.78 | 5.98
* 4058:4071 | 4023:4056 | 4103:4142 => 0.06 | 6.23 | 5.99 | 6.16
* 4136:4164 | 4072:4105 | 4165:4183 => 0.02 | 6.3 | 5.65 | 5.83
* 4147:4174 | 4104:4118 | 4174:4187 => 0.03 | 5.77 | 5.69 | 5.72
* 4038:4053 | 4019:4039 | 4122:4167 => 0.03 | 6.32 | 5.89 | 6.26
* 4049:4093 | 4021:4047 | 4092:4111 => -0.08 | 6.21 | 5.82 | 5.99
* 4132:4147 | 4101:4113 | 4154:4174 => -0.09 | 5.42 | 5.47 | 5.45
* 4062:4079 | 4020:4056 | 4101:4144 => -0.02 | 6.27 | 5.94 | 6.14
